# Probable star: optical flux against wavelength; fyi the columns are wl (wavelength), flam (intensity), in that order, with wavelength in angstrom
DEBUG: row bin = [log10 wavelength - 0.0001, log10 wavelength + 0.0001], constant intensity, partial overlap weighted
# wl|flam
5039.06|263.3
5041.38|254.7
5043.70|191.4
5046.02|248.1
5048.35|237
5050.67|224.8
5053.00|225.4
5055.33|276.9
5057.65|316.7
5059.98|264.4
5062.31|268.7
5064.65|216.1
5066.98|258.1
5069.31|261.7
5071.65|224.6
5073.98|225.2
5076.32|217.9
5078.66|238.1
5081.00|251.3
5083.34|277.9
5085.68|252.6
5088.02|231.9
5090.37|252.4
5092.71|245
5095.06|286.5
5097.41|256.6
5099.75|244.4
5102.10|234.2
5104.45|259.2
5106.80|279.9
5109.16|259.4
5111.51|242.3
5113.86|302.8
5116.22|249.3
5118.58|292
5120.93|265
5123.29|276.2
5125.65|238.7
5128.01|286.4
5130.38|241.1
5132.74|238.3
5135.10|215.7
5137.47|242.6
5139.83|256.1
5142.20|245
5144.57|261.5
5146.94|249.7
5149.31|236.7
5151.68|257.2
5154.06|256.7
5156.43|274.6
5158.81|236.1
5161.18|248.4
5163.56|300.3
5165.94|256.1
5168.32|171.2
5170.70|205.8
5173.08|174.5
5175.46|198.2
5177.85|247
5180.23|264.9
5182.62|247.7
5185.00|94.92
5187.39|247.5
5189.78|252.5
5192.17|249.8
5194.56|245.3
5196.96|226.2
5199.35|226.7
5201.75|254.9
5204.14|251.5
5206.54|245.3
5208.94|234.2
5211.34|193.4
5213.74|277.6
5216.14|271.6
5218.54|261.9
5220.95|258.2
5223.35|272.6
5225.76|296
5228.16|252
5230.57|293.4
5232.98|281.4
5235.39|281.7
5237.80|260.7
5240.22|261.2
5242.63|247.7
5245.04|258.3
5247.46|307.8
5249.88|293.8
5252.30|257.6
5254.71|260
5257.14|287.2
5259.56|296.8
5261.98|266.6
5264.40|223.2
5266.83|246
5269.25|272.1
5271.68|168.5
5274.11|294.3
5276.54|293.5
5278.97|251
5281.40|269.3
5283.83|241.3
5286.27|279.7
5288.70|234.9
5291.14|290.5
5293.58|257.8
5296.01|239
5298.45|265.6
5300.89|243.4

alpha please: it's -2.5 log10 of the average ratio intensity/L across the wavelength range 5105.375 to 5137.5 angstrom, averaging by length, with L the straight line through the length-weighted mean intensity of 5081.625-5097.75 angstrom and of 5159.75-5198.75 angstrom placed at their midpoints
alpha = -0.06 mag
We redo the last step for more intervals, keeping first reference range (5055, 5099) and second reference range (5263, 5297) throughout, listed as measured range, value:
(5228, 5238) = -0.095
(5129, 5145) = 0.049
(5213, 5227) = -0.077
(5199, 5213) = 0.080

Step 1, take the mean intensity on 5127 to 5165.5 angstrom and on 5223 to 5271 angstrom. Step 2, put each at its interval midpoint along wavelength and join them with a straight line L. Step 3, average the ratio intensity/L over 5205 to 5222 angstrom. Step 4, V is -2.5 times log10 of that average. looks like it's 0.06 mag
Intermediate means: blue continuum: 253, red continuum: 270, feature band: 249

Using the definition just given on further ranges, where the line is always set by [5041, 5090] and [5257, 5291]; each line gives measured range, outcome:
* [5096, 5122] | -0.06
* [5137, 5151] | 0.01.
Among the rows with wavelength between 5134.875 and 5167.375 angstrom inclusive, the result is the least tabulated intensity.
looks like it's 215.7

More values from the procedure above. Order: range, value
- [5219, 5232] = 252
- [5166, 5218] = 94.92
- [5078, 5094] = 231.9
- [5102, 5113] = 234.2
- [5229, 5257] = 247.7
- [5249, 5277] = 168.5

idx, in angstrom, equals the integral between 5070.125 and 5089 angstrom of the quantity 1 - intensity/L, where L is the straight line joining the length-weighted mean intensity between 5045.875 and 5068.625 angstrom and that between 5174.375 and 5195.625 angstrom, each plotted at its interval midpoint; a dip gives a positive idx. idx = 0.7 angstrom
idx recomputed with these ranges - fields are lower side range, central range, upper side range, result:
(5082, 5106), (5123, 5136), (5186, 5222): 0.17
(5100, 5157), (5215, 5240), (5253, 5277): -1.32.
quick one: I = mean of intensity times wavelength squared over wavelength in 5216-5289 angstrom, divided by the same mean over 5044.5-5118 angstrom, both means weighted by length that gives 1.13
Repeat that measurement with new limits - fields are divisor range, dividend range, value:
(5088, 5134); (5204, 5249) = 1.06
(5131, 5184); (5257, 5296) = 1.13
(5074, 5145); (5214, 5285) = 1.11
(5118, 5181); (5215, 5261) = 1.16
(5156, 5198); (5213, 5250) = 1.22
